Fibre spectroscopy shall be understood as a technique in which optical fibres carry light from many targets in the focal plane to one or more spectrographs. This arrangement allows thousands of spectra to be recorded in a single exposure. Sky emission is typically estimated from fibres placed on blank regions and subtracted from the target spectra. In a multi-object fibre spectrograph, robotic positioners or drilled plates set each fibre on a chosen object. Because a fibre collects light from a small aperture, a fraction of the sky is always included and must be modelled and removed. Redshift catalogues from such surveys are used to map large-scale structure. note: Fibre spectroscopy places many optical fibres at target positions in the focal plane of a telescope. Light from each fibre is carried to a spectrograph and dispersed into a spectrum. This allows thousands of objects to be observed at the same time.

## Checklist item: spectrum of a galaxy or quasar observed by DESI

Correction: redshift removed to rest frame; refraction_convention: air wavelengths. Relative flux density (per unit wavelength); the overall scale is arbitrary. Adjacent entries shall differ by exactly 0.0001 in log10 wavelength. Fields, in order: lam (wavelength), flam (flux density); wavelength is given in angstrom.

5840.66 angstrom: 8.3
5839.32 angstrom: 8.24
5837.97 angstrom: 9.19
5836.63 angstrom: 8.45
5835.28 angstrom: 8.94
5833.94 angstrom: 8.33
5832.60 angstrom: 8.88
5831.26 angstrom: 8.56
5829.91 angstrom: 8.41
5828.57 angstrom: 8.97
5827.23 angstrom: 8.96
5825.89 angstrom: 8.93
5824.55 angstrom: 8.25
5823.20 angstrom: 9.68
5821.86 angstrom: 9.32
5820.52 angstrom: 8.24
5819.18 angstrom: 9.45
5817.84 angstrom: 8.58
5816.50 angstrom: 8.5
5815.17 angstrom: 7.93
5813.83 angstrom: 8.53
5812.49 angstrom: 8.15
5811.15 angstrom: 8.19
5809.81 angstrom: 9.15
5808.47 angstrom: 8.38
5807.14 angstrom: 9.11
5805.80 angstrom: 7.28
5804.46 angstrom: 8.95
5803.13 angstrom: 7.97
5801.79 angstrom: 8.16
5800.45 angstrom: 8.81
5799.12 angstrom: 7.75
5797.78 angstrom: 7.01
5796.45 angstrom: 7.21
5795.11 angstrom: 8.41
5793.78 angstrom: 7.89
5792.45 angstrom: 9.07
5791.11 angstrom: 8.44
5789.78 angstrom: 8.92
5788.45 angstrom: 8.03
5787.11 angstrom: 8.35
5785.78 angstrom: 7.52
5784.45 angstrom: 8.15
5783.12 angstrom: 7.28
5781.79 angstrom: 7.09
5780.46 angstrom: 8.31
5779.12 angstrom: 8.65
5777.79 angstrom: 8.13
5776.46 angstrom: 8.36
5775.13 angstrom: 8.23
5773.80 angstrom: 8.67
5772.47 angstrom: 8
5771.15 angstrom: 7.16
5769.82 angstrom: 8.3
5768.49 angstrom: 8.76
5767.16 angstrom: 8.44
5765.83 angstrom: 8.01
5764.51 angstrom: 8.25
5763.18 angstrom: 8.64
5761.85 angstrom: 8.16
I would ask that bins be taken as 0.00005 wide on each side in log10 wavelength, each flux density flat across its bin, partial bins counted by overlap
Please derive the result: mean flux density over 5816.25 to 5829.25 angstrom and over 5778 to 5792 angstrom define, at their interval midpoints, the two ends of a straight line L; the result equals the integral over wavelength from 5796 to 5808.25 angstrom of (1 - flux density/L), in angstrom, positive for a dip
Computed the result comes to 0.6 angstrom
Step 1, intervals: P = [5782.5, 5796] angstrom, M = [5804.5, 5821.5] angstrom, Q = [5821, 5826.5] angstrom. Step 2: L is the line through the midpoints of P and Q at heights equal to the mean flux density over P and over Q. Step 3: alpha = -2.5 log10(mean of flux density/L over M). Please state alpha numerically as 0.03 mag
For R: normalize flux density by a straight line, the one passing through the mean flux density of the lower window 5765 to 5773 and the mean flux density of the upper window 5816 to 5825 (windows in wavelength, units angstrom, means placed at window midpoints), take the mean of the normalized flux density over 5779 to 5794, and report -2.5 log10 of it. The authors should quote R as 0.03 mag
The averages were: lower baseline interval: 8.13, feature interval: 8.13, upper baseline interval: 8.87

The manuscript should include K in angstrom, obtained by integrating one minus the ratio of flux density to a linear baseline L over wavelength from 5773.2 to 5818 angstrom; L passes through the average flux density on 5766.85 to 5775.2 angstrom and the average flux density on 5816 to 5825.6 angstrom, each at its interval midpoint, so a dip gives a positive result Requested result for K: 1.7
